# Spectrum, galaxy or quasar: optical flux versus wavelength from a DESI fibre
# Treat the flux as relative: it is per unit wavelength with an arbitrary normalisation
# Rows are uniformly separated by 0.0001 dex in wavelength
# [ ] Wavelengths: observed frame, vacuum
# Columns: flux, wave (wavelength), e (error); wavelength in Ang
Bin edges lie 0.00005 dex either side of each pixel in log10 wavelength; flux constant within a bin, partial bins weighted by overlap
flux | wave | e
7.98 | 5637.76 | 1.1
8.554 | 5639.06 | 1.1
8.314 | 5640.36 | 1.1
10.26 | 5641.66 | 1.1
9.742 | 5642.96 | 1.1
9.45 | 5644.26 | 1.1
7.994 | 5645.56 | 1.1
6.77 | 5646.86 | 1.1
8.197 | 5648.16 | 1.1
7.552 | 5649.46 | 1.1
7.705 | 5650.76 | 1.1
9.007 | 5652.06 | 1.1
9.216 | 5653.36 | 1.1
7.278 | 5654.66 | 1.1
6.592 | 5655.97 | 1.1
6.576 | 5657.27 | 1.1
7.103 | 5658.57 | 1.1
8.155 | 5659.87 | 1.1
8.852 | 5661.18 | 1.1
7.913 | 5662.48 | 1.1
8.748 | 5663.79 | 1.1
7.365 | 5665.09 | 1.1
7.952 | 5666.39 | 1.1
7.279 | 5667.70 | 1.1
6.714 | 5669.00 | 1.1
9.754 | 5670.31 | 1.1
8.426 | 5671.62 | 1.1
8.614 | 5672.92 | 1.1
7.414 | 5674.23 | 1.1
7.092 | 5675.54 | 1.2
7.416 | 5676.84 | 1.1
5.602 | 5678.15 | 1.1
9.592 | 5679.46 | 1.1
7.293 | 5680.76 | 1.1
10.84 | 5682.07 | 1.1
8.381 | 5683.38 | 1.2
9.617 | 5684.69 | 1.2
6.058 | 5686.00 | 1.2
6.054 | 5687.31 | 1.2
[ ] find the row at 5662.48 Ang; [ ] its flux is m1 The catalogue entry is 7.913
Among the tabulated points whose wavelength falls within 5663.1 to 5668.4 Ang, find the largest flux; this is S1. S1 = 8.748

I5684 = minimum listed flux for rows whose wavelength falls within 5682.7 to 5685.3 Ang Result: 8.381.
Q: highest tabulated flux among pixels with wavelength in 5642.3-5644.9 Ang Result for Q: 9.742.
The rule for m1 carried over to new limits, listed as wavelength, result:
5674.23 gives 7.414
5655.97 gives 6.592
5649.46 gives 7.552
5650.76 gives 7.705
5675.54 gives 7.092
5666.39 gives 7.952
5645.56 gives 7.994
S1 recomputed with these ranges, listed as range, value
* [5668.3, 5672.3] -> 9.754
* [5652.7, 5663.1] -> 9.216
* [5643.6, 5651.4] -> 9.45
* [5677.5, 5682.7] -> 10.84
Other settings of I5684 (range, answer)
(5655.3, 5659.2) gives 6.576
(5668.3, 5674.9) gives 6.714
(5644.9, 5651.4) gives 6.77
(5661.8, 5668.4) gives 7.279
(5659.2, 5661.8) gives 8.155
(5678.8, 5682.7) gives 7.293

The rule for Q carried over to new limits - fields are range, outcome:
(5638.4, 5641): 8.554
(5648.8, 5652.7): 9.007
